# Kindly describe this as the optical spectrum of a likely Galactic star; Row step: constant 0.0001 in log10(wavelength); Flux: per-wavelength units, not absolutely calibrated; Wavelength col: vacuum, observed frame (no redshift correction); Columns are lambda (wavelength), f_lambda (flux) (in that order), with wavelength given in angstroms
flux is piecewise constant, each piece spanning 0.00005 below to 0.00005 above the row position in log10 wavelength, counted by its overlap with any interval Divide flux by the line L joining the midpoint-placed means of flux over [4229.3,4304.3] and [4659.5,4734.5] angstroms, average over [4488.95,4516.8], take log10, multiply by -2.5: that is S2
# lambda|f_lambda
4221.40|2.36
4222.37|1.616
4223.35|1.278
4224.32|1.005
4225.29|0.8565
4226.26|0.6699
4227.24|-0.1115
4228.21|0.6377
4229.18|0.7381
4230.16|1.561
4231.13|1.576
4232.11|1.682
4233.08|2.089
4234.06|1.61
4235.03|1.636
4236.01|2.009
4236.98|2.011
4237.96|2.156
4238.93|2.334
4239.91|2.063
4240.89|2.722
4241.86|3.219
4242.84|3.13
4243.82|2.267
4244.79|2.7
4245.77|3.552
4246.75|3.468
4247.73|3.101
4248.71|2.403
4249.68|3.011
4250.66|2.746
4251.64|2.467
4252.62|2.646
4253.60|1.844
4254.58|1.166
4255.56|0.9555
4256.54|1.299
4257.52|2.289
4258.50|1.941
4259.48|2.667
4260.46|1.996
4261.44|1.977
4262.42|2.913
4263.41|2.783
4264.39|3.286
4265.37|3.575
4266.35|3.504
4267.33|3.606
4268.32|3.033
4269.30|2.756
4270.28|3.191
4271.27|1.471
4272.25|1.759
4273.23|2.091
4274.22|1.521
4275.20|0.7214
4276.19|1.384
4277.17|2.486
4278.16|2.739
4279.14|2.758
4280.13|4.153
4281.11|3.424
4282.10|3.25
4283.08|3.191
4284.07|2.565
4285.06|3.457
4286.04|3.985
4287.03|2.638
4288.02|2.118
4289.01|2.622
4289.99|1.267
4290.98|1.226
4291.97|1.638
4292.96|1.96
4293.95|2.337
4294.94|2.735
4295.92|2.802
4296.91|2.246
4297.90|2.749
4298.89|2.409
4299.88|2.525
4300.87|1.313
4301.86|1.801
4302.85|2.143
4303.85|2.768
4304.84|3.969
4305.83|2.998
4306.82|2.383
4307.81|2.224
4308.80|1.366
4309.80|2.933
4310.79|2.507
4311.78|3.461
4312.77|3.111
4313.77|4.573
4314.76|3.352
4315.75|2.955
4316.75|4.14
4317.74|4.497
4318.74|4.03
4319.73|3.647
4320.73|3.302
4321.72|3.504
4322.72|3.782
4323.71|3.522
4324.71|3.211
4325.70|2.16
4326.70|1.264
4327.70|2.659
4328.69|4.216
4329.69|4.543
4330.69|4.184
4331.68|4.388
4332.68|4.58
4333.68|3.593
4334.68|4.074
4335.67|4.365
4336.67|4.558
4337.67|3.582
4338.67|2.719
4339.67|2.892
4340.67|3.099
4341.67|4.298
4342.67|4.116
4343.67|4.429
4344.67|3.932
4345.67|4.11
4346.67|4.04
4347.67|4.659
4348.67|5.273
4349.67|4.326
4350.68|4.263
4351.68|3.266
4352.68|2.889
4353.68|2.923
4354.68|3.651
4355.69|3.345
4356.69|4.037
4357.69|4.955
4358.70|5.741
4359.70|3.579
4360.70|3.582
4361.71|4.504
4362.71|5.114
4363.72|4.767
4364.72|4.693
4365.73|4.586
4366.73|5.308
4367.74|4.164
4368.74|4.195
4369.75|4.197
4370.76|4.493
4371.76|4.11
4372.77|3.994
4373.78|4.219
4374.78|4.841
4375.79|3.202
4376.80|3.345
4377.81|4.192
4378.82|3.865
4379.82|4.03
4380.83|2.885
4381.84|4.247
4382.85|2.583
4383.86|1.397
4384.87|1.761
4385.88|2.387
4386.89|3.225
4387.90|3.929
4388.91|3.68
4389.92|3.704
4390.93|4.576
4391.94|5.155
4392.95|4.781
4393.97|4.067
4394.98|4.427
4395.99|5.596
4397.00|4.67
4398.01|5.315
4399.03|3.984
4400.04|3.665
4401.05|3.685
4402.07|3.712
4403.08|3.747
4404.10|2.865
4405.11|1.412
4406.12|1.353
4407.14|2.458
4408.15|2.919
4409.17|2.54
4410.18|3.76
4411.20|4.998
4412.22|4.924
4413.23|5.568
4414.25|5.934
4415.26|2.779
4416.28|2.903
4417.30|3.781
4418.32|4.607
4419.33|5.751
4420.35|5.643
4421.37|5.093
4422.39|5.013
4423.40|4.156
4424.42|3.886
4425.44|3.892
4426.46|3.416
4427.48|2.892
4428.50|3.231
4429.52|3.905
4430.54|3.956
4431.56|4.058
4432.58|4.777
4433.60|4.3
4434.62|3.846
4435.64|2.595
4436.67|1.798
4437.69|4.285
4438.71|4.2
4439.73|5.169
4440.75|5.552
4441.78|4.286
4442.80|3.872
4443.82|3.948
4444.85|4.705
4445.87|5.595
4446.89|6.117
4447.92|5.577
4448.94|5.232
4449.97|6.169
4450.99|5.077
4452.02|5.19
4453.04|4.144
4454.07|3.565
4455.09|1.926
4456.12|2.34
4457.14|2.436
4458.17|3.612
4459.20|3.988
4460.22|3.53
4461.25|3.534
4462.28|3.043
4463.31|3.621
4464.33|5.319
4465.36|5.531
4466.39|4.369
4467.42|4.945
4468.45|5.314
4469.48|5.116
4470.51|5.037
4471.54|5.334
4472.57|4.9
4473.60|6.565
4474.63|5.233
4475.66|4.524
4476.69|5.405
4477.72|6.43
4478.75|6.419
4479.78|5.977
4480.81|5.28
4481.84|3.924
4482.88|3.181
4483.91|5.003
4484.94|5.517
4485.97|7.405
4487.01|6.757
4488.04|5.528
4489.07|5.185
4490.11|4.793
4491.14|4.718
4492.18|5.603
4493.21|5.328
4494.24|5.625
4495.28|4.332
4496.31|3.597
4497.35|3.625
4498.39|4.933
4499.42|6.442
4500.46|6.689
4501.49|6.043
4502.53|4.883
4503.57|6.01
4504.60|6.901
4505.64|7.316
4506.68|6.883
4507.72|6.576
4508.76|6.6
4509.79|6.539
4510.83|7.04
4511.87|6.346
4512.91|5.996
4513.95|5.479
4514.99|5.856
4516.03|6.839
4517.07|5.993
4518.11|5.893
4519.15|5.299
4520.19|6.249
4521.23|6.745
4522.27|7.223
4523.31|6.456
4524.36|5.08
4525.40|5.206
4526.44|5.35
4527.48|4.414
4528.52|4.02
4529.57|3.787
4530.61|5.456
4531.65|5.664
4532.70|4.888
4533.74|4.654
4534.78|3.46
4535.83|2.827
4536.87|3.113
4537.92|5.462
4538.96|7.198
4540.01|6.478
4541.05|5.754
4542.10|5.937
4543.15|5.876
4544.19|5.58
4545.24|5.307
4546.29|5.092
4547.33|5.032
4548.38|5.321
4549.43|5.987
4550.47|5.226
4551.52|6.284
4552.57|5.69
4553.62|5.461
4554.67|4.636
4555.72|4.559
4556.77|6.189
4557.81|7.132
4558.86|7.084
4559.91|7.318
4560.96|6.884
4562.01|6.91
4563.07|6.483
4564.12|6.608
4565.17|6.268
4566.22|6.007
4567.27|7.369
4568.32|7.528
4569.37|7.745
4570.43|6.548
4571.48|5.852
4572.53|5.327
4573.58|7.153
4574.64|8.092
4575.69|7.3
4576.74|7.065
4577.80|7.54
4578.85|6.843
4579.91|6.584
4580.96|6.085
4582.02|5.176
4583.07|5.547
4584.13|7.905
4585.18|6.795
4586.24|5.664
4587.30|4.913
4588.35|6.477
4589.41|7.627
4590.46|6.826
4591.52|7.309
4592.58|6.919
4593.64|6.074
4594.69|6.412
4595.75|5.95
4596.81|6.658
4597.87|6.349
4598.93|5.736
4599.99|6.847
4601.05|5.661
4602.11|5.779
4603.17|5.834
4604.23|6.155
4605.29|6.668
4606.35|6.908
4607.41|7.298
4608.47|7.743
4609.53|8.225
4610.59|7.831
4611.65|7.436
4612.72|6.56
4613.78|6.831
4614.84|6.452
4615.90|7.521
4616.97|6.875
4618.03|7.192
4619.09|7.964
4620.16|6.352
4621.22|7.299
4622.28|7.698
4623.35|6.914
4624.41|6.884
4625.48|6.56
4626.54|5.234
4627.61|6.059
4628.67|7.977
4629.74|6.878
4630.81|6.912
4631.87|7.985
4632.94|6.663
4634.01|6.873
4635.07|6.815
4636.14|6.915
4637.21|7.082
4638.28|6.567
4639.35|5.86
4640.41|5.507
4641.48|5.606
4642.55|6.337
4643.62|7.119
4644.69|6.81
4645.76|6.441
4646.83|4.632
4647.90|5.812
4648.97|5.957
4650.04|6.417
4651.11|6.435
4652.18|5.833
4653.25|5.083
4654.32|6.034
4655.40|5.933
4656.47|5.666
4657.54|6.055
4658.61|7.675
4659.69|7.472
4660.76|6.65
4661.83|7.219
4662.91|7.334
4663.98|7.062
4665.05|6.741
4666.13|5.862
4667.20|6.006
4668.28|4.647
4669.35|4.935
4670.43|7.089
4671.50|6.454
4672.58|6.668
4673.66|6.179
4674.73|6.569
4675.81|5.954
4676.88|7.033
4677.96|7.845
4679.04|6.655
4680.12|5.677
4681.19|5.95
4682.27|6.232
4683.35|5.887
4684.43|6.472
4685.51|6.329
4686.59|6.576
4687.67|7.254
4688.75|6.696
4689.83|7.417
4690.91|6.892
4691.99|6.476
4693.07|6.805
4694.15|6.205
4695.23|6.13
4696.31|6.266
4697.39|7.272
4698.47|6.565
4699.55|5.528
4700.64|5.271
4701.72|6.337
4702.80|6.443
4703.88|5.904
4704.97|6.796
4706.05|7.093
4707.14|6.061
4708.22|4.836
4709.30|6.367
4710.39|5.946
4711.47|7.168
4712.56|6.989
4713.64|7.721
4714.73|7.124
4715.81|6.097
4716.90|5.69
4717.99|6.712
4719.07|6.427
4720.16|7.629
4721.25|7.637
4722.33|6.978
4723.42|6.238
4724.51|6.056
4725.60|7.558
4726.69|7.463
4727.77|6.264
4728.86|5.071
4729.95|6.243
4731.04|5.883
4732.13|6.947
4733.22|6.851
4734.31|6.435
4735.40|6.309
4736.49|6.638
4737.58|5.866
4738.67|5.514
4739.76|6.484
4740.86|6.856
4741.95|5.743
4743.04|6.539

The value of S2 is -0.24 mag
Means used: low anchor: 2.4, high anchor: 6.5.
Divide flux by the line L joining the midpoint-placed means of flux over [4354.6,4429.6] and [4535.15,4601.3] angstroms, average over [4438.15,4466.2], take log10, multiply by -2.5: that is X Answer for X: 0.091 mag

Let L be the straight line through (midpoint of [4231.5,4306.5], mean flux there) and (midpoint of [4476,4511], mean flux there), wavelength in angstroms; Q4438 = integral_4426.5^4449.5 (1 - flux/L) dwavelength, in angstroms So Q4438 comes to 2.9 angstroms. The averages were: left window 2.46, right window 5.64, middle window 4.25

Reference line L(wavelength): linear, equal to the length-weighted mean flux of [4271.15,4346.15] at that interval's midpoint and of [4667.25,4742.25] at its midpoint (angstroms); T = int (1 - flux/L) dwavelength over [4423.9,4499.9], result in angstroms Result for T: -4.5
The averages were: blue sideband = 3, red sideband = 6.44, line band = 4.6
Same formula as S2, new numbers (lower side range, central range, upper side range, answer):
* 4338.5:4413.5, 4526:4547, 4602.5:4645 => 0.161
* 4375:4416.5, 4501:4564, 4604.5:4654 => -0.064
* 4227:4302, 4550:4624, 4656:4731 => -0.210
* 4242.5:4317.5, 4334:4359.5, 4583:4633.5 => -0.156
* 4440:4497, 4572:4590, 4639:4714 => -0.168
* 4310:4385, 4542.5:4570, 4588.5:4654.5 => -0.030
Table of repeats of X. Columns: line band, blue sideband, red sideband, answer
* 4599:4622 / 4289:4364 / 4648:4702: -0.184 mag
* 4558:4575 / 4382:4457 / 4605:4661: -0.166 mag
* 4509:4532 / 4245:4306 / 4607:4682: -0.111 mag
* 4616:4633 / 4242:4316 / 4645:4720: -0.196 mag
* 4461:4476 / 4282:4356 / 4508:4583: 0.039 mag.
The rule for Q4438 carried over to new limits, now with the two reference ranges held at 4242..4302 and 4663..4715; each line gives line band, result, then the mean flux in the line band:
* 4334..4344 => -2.15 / 3.8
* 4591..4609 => -2.89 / 6.49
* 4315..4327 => -1.70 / 3.37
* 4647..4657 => 0.36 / 5.86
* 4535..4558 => -1.46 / 5.41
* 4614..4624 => -2.36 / 7.13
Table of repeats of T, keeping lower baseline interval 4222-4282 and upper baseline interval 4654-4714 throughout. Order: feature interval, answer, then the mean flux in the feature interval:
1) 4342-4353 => -3.5 angstroms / 4.14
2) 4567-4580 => -4.0 angstroms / 7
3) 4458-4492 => -4.8 angstroms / 5.02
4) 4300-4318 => -0.7 angstroms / 2.89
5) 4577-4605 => -4.3 angstroms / 6.38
